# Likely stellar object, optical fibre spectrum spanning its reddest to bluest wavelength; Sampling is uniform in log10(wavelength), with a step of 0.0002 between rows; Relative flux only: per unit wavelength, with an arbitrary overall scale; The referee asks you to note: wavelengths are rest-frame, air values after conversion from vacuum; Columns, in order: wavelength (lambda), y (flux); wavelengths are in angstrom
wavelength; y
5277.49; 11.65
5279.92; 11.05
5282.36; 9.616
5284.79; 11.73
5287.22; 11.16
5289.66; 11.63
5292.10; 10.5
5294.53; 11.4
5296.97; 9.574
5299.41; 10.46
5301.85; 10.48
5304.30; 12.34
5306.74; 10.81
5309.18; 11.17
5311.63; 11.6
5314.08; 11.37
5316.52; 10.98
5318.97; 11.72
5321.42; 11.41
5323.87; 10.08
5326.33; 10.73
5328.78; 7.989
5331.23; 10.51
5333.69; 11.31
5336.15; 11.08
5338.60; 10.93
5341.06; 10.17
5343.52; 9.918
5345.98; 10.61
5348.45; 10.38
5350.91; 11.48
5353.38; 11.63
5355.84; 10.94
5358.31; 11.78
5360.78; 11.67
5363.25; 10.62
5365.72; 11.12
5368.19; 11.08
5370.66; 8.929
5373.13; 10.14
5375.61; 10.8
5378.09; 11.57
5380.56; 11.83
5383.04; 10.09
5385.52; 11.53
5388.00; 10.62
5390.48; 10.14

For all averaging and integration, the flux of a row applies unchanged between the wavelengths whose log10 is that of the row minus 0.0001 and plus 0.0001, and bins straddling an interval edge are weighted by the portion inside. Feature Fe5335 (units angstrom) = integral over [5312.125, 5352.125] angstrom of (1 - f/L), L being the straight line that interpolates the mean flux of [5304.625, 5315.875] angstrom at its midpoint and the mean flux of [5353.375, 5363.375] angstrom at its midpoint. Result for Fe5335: 2.3 angstrom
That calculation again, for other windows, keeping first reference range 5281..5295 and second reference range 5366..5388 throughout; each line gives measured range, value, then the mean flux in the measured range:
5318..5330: 0.6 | 10.4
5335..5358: 0.0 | 10.8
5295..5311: 0.1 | 10.9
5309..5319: -0.4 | 11.3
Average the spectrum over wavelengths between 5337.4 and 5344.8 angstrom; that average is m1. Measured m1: 10.3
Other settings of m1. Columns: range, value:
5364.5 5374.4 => 10.3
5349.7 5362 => 11.5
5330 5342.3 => 10.8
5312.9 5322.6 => 11.4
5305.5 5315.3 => 11.2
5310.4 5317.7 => 11.3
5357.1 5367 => 11.3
